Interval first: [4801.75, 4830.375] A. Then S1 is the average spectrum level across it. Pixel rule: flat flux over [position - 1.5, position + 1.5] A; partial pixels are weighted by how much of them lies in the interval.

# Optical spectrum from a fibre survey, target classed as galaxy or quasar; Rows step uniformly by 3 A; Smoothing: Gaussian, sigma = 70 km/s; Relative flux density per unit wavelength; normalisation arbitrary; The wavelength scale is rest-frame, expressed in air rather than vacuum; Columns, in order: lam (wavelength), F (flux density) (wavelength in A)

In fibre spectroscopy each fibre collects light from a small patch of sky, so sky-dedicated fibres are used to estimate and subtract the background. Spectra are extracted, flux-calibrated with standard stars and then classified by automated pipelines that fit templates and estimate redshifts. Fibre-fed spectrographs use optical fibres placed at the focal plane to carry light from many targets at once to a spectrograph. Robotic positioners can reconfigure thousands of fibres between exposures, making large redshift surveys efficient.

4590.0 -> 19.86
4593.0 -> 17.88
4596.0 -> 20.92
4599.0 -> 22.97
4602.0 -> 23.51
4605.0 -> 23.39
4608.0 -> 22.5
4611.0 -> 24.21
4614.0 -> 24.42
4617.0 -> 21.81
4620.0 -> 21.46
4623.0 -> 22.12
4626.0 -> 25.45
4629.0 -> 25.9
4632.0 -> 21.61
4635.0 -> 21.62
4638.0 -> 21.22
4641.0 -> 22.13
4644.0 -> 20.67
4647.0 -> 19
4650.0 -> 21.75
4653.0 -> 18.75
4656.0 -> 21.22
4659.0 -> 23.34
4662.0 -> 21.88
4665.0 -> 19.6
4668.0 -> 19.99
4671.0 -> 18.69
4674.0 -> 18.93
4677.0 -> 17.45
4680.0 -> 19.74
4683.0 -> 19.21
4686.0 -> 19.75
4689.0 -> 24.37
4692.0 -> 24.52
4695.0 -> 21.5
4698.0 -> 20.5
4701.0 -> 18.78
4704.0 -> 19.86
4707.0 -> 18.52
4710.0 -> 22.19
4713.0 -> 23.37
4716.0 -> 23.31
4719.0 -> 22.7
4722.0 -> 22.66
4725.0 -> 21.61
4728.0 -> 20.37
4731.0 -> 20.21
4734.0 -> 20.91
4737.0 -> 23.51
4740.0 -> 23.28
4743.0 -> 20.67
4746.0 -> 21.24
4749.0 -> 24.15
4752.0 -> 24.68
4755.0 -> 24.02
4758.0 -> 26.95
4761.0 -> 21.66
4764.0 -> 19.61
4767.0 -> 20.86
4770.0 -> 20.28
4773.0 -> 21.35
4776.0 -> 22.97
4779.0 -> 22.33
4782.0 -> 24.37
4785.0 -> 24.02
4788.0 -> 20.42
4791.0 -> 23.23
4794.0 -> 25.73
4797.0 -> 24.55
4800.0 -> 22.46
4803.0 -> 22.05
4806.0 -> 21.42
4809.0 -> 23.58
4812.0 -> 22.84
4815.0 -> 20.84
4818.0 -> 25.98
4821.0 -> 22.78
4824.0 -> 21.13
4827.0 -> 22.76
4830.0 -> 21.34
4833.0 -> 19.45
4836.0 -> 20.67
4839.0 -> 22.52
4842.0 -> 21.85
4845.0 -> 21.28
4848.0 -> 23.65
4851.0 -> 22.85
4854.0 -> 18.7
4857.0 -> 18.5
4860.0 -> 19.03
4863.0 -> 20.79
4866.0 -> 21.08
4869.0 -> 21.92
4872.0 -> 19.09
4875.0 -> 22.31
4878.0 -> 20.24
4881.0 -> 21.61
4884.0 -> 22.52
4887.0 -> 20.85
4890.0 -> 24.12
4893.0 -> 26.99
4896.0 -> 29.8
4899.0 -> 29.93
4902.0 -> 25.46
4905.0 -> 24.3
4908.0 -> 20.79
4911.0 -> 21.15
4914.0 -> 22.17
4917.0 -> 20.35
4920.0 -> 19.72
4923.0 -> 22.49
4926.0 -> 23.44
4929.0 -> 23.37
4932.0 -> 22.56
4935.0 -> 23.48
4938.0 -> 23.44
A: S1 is 22.5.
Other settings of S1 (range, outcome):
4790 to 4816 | 23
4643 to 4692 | 20.4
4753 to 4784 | 22.5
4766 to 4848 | 22.4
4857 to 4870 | 20.4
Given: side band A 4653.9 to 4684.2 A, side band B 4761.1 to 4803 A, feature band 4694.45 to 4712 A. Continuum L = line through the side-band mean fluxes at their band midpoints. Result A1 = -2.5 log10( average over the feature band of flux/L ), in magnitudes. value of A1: 0.03 mag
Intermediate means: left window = 20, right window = 22.4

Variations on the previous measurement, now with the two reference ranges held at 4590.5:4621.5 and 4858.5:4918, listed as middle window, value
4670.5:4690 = 0.14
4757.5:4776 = 0.05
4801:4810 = 0.01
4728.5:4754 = 0.01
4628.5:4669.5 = 0.05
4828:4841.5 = 0.08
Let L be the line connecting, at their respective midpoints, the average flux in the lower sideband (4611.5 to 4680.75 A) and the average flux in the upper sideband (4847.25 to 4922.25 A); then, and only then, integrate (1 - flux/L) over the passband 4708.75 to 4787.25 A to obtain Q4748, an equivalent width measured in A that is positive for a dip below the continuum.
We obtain -2.5 A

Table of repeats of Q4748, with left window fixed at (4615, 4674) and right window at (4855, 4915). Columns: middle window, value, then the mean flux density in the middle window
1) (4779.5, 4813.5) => -1.46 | 23.1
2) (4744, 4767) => -1.05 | 23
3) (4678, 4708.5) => 1.49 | 20.6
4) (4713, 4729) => -0.36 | 22.3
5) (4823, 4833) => 0.40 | 21.4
